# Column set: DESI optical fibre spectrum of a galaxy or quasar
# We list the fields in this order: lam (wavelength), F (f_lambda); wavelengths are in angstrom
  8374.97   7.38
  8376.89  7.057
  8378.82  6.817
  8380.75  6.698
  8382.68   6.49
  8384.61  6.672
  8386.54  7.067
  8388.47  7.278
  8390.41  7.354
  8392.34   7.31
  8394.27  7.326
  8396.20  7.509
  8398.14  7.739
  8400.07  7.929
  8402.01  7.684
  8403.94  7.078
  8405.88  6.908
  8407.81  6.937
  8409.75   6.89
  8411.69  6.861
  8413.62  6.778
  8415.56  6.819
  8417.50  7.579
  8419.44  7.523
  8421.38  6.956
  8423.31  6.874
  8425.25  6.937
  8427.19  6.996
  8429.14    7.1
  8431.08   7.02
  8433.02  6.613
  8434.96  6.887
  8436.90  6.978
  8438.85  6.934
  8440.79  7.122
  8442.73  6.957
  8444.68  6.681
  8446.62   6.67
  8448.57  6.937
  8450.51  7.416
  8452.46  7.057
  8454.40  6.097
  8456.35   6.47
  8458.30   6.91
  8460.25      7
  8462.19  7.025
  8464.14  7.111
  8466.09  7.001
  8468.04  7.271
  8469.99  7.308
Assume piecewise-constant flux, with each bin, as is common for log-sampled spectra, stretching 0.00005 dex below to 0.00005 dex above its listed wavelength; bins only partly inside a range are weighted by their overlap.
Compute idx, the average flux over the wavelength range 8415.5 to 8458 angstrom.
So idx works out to 6.94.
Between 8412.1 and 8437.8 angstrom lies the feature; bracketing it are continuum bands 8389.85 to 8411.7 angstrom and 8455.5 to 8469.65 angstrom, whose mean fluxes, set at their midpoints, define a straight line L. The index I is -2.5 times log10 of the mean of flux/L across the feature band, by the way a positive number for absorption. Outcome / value 0.028 mag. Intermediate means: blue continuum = 7.31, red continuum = 6.99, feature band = 7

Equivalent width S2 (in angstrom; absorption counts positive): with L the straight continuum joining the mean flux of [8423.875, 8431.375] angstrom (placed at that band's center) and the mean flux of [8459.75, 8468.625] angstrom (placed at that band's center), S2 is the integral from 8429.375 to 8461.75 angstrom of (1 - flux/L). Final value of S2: 0.8 angstrom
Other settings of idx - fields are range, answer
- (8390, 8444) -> 7.12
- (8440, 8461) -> 6.84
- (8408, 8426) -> 7.02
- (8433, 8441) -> 6.92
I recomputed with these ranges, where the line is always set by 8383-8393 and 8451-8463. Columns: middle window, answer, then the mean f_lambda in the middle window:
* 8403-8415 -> 0.01 mag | 6.9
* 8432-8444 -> -0.01 mag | 6.91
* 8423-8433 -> -0.01 mag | 6.95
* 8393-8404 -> -0.08 mag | 7.58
